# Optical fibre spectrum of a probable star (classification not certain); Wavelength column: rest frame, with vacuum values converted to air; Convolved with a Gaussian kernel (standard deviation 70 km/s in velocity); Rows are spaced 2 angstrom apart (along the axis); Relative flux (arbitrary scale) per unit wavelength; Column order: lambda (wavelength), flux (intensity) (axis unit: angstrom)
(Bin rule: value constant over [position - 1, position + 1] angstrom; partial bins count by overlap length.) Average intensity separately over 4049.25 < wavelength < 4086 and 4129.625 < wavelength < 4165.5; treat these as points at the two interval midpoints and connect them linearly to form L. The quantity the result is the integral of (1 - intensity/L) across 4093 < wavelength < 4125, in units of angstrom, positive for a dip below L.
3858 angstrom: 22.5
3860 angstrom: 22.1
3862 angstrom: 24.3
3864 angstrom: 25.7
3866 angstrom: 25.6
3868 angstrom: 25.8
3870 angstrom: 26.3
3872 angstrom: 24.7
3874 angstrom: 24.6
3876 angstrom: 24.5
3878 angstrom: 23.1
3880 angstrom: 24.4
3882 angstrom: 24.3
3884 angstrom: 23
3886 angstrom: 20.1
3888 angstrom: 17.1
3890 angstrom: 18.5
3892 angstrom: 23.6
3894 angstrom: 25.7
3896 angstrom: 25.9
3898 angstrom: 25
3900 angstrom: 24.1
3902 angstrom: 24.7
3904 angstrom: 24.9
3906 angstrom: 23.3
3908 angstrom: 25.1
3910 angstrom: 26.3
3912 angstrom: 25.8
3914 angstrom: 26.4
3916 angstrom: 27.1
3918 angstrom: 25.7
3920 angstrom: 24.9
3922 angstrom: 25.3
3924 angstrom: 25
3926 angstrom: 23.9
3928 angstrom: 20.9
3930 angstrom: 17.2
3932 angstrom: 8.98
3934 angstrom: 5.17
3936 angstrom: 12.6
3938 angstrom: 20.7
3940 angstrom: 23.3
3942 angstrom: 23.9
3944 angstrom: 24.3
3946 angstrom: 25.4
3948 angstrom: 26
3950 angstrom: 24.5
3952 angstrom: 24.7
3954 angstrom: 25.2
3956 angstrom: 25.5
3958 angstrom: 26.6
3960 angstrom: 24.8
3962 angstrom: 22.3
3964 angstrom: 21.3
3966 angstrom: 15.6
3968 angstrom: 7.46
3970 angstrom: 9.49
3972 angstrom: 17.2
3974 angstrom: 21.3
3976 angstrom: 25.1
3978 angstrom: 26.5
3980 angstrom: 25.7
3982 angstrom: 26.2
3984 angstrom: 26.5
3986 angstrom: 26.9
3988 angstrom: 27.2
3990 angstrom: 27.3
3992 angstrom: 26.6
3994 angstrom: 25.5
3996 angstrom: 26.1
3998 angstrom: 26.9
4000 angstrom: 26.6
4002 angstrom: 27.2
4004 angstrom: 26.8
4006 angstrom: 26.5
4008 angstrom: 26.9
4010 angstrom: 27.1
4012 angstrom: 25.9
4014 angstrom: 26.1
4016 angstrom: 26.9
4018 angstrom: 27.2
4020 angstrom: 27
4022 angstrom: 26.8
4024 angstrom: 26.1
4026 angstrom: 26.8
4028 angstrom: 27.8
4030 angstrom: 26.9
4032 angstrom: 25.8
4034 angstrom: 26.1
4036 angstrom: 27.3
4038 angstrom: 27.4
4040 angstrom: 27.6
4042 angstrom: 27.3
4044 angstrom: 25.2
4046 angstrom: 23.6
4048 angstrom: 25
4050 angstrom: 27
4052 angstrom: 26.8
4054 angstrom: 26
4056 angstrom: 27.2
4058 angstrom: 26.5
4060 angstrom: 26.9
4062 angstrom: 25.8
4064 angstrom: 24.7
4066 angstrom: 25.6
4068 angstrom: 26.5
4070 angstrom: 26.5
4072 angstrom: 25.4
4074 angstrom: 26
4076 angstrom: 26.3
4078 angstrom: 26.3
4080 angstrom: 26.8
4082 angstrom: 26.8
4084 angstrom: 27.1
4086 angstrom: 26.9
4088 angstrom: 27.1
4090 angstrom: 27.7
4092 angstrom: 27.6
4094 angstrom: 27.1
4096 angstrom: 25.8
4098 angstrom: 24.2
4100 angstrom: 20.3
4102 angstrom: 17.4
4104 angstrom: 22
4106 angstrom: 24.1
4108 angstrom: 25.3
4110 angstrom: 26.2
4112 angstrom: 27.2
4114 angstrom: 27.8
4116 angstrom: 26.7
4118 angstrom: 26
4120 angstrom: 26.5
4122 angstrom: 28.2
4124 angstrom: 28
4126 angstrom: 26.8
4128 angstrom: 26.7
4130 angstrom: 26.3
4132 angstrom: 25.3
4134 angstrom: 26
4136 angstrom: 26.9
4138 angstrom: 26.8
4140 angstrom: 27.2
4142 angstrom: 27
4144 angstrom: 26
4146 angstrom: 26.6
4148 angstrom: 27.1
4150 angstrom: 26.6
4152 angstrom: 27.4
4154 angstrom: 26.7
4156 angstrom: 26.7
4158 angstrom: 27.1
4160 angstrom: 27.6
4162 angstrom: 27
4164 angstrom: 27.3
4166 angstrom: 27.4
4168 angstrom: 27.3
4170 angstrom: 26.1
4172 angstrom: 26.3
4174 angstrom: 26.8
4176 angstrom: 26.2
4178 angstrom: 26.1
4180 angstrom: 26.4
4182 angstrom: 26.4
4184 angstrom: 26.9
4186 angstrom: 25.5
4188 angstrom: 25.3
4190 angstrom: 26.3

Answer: 1.7 angstrom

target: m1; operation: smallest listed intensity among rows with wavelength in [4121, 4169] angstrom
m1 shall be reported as 25.3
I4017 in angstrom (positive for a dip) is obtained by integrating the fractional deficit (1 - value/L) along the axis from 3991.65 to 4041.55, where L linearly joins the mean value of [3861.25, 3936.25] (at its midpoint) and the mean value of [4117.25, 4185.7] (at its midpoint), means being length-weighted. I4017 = -4.0 angstrom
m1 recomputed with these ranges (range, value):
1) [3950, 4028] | 7.46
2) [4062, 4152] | 17.4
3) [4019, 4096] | 23.6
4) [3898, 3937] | 5.17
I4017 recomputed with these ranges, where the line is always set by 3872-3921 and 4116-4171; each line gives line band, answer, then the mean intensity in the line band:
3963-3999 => 3.4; 22.7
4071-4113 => 1.4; 25.4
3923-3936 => 4.2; 16.5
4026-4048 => -0.7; 26.4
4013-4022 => -0.5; 26.8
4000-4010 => -0.6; 26.9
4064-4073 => 0.1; 25.9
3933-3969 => 5.3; 21.1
